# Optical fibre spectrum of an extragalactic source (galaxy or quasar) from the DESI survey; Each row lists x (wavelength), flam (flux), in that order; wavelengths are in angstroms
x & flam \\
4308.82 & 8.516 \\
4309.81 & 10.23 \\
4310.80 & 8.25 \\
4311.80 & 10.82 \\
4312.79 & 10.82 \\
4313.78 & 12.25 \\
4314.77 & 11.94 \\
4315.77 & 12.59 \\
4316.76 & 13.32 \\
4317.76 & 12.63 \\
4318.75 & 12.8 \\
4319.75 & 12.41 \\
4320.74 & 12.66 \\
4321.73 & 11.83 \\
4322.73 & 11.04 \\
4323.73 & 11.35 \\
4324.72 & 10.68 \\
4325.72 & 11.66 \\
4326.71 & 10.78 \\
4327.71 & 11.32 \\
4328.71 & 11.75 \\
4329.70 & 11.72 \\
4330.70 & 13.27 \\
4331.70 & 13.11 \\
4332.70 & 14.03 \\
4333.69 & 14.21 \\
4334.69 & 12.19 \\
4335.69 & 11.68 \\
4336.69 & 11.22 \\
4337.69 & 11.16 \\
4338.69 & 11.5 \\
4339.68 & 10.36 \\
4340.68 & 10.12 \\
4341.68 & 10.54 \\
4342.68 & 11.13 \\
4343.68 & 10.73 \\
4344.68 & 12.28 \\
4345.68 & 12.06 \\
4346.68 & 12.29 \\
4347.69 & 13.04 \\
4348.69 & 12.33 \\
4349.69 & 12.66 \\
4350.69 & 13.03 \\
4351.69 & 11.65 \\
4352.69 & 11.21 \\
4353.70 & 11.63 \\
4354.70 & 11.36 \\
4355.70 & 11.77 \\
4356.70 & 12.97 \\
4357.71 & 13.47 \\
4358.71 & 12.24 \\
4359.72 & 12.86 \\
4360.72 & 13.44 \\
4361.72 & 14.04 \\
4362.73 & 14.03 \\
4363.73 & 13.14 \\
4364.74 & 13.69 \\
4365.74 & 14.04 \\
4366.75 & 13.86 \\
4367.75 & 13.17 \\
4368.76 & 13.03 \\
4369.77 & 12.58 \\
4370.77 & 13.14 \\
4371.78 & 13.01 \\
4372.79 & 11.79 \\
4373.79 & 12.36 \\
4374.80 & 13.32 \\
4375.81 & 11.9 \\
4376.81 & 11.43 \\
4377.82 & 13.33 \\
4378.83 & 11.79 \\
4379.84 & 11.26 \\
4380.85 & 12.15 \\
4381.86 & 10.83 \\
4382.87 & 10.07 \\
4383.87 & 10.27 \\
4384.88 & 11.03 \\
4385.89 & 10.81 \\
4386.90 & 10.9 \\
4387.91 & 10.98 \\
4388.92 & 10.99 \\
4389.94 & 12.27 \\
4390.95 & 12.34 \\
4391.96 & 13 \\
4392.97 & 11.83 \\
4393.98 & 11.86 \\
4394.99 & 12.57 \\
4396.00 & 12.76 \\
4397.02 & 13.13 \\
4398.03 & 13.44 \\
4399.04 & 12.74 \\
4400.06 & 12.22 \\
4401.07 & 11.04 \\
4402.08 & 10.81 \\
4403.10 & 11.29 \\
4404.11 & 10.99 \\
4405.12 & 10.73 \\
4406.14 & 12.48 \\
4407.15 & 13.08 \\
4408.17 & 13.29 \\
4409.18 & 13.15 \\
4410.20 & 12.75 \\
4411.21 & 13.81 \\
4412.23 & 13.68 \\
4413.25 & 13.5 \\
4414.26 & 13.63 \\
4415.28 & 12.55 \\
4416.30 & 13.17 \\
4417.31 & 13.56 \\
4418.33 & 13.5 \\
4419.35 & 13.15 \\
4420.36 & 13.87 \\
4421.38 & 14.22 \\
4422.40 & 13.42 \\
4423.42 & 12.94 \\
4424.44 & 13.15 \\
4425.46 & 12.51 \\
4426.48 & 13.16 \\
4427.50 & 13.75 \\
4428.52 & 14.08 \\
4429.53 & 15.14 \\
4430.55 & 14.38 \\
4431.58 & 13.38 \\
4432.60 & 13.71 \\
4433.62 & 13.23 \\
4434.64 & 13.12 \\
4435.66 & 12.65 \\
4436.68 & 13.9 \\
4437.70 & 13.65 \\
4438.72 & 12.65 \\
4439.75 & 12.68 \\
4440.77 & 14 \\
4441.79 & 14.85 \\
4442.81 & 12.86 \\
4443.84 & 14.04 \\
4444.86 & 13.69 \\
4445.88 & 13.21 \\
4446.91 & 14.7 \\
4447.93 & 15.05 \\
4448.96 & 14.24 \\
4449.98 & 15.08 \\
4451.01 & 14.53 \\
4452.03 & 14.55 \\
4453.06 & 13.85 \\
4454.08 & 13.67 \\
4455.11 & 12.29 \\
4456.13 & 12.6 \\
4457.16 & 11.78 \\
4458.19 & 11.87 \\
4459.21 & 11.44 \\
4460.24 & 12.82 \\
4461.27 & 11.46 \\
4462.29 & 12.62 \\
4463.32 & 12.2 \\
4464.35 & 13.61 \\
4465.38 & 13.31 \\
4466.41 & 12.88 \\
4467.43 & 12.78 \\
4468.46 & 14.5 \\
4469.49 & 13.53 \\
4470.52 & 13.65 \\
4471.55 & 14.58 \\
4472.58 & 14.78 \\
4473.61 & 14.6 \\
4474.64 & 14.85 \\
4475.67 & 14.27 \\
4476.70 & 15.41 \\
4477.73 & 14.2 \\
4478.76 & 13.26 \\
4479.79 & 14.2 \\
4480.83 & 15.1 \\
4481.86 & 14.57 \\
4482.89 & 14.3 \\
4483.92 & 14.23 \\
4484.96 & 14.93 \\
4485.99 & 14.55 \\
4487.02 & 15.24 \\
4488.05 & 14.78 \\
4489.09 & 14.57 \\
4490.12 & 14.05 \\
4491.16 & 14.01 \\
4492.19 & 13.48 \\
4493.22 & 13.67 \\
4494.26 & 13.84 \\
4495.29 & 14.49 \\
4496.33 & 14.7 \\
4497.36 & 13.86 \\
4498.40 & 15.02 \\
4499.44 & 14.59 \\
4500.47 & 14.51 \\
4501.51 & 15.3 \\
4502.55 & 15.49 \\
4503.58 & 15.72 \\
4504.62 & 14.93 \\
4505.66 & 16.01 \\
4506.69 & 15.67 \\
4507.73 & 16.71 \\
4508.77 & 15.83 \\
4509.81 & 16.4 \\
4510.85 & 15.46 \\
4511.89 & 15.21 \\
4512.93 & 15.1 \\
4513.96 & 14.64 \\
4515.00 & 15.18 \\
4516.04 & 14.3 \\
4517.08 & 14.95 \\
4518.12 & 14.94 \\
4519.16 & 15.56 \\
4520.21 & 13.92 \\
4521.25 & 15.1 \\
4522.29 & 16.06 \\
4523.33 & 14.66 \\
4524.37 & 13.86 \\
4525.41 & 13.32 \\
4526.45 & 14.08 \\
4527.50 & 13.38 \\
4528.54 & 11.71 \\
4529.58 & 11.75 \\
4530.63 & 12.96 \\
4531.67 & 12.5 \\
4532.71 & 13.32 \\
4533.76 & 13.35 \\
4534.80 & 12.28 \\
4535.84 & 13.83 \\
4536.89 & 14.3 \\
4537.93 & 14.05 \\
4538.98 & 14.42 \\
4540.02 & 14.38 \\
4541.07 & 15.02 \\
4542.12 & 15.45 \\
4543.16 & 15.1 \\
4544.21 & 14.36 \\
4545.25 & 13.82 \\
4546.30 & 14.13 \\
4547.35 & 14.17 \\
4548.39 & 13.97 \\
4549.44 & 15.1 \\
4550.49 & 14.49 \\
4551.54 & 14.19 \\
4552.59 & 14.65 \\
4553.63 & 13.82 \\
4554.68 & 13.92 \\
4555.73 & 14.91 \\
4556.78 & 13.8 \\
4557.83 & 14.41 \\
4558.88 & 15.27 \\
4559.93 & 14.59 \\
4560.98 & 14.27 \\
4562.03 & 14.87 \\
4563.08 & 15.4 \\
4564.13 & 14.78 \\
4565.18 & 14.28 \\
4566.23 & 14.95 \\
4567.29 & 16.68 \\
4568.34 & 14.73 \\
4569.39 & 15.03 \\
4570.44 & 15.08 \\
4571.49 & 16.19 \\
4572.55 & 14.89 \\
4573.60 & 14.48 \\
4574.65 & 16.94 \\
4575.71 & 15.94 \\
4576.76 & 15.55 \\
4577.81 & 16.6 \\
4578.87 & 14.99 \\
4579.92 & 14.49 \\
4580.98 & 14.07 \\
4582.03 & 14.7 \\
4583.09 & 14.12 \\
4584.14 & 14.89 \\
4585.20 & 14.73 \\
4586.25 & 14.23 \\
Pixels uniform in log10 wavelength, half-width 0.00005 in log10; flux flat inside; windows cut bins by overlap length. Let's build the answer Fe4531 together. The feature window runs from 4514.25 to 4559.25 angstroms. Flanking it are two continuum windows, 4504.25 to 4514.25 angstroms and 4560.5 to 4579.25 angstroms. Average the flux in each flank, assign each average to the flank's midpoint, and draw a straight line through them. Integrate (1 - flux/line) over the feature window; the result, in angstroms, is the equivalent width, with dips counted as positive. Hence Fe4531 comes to 3.9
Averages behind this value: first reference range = 15.6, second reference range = 15.3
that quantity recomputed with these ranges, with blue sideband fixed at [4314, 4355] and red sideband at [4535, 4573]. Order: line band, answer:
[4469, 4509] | -2.4 angstroms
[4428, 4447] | -0.7 angstroms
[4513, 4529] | -0.2 angstroms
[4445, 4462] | 0.1 angstroms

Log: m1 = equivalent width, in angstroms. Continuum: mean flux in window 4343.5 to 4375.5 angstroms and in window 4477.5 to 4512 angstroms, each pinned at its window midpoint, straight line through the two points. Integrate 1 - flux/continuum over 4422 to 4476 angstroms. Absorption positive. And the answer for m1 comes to 2.2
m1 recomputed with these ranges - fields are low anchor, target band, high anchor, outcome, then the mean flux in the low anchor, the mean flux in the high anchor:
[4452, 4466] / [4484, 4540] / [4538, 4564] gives -3.1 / 12.7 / 14.5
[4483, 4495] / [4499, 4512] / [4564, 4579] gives -0.9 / 14.3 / 15.4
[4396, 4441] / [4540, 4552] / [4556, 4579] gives 0.3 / 13.1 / 15.2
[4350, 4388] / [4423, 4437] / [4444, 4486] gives -0.3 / 12.3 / 13.7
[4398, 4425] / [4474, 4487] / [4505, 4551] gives -0.7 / 12.8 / 14.4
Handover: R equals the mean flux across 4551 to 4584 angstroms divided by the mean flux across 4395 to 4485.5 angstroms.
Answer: 1.11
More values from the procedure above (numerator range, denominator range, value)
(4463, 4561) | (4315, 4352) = 1.20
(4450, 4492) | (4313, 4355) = 1.15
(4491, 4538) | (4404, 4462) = 1.08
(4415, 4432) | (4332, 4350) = 1.14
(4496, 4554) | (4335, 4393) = 1.20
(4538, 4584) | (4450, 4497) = 1.07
